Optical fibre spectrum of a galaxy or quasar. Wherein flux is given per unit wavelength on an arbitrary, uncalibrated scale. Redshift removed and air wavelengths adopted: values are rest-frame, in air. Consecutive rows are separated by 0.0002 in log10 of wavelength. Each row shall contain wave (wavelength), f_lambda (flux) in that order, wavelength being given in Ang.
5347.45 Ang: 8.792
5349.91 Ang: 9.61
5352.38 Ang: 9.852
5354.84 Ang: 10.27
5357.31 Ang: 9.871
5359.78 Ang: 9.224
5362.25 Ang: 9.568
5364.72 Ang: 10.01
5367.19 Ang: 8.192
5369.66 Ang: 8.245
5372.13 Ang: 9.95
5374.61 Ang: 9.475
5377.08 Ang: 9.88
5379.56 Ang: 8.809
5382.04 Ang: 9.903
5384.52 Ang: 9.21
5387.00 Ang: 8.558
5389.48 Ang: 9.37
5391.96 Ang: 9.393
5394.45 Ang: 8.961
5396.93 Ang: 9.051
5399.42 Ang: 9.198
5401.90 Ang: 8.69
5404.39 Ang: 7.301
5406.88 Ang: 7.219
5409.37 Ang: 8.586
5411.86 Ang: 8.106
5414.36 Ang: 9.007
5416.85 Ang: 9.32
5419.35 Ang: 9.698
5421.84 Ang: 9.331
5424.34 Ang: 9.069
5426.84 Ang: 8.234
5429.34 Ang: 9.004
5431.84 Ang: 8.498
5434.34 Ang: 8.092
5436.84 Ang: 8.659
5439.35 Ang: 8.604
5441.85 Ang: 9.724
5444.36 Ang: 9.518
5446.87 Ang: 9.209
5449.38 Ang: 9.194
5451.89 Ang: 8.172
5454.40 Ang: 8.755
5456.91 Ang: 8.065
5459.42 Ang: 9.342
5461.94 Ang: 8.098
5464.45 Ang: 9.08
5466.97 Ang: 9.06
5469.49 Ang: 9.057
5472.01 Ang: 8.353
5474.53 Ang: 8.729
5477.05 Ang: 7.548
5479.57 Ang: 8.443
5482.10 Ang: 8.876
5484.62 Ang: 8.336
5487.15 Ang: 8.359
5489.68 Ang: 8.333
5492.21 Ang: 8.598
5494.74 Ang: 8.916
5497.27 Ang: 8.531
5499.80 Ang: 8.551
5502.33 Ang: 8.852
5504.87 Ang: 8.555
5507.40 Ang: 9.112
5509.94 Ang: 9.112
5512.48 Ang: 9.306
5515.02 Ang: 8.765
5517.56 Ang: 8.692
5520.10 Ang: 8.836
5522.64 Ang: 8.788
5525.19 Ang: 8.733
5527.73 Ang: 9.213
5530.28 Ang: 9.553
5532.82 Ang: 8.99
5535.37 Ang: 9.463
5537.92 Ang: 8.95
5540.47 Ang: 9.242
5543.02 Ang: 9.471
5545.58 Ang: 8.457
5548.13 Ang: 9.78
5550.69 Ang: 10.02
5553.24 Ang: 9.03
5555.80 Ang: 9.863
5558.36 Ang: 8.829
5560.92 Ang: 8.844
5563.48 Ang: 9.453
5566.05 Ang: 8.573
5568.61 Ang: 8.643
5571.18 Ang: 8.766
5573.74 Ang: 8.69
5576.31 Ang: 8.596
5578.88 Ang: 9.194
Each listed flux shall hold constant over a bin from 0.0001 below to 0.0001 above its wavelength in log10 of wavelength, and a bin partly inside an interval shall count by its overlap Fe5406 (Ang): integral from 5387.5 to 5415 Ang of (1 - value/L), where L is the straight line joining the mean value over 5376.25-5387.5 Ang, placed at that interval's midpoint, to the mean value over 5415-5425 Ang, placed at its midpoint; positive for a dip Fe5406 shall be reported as 2.1 Ang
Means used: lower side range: 9.29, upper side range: 9.35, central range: 8.61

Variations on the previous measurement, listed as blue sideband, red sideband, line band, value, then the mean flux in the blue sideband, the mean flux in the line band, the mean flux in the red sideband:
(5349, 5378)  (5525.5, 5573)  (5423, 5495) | 5.0 Ang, 9.51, 8.68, 9.16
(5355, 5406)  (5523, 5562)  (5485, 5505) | 1.4 Ang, 9.15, 8.57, 9.22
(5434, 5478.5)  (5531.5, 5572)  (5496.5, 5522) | 0.4 Ang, 8.75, 8.84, 9.15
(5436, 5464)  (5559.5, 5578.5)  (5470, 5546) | 0.3 Ang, 8.86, 8.8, 8.81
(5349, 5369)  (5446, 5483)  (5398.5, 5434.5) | 1.7 Ang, 9.53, 8.64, 8.66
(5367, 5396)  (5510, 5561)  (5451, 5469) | 1.0 Ang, 9.2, 8.68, 9.15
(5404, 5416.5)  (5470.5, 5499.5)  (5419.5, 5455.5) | -2.6 Ang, 8.19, 8.89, 8.46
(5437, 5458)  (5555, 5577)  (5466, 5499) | 1.3 Ang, 8.9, 8.54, 8.9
